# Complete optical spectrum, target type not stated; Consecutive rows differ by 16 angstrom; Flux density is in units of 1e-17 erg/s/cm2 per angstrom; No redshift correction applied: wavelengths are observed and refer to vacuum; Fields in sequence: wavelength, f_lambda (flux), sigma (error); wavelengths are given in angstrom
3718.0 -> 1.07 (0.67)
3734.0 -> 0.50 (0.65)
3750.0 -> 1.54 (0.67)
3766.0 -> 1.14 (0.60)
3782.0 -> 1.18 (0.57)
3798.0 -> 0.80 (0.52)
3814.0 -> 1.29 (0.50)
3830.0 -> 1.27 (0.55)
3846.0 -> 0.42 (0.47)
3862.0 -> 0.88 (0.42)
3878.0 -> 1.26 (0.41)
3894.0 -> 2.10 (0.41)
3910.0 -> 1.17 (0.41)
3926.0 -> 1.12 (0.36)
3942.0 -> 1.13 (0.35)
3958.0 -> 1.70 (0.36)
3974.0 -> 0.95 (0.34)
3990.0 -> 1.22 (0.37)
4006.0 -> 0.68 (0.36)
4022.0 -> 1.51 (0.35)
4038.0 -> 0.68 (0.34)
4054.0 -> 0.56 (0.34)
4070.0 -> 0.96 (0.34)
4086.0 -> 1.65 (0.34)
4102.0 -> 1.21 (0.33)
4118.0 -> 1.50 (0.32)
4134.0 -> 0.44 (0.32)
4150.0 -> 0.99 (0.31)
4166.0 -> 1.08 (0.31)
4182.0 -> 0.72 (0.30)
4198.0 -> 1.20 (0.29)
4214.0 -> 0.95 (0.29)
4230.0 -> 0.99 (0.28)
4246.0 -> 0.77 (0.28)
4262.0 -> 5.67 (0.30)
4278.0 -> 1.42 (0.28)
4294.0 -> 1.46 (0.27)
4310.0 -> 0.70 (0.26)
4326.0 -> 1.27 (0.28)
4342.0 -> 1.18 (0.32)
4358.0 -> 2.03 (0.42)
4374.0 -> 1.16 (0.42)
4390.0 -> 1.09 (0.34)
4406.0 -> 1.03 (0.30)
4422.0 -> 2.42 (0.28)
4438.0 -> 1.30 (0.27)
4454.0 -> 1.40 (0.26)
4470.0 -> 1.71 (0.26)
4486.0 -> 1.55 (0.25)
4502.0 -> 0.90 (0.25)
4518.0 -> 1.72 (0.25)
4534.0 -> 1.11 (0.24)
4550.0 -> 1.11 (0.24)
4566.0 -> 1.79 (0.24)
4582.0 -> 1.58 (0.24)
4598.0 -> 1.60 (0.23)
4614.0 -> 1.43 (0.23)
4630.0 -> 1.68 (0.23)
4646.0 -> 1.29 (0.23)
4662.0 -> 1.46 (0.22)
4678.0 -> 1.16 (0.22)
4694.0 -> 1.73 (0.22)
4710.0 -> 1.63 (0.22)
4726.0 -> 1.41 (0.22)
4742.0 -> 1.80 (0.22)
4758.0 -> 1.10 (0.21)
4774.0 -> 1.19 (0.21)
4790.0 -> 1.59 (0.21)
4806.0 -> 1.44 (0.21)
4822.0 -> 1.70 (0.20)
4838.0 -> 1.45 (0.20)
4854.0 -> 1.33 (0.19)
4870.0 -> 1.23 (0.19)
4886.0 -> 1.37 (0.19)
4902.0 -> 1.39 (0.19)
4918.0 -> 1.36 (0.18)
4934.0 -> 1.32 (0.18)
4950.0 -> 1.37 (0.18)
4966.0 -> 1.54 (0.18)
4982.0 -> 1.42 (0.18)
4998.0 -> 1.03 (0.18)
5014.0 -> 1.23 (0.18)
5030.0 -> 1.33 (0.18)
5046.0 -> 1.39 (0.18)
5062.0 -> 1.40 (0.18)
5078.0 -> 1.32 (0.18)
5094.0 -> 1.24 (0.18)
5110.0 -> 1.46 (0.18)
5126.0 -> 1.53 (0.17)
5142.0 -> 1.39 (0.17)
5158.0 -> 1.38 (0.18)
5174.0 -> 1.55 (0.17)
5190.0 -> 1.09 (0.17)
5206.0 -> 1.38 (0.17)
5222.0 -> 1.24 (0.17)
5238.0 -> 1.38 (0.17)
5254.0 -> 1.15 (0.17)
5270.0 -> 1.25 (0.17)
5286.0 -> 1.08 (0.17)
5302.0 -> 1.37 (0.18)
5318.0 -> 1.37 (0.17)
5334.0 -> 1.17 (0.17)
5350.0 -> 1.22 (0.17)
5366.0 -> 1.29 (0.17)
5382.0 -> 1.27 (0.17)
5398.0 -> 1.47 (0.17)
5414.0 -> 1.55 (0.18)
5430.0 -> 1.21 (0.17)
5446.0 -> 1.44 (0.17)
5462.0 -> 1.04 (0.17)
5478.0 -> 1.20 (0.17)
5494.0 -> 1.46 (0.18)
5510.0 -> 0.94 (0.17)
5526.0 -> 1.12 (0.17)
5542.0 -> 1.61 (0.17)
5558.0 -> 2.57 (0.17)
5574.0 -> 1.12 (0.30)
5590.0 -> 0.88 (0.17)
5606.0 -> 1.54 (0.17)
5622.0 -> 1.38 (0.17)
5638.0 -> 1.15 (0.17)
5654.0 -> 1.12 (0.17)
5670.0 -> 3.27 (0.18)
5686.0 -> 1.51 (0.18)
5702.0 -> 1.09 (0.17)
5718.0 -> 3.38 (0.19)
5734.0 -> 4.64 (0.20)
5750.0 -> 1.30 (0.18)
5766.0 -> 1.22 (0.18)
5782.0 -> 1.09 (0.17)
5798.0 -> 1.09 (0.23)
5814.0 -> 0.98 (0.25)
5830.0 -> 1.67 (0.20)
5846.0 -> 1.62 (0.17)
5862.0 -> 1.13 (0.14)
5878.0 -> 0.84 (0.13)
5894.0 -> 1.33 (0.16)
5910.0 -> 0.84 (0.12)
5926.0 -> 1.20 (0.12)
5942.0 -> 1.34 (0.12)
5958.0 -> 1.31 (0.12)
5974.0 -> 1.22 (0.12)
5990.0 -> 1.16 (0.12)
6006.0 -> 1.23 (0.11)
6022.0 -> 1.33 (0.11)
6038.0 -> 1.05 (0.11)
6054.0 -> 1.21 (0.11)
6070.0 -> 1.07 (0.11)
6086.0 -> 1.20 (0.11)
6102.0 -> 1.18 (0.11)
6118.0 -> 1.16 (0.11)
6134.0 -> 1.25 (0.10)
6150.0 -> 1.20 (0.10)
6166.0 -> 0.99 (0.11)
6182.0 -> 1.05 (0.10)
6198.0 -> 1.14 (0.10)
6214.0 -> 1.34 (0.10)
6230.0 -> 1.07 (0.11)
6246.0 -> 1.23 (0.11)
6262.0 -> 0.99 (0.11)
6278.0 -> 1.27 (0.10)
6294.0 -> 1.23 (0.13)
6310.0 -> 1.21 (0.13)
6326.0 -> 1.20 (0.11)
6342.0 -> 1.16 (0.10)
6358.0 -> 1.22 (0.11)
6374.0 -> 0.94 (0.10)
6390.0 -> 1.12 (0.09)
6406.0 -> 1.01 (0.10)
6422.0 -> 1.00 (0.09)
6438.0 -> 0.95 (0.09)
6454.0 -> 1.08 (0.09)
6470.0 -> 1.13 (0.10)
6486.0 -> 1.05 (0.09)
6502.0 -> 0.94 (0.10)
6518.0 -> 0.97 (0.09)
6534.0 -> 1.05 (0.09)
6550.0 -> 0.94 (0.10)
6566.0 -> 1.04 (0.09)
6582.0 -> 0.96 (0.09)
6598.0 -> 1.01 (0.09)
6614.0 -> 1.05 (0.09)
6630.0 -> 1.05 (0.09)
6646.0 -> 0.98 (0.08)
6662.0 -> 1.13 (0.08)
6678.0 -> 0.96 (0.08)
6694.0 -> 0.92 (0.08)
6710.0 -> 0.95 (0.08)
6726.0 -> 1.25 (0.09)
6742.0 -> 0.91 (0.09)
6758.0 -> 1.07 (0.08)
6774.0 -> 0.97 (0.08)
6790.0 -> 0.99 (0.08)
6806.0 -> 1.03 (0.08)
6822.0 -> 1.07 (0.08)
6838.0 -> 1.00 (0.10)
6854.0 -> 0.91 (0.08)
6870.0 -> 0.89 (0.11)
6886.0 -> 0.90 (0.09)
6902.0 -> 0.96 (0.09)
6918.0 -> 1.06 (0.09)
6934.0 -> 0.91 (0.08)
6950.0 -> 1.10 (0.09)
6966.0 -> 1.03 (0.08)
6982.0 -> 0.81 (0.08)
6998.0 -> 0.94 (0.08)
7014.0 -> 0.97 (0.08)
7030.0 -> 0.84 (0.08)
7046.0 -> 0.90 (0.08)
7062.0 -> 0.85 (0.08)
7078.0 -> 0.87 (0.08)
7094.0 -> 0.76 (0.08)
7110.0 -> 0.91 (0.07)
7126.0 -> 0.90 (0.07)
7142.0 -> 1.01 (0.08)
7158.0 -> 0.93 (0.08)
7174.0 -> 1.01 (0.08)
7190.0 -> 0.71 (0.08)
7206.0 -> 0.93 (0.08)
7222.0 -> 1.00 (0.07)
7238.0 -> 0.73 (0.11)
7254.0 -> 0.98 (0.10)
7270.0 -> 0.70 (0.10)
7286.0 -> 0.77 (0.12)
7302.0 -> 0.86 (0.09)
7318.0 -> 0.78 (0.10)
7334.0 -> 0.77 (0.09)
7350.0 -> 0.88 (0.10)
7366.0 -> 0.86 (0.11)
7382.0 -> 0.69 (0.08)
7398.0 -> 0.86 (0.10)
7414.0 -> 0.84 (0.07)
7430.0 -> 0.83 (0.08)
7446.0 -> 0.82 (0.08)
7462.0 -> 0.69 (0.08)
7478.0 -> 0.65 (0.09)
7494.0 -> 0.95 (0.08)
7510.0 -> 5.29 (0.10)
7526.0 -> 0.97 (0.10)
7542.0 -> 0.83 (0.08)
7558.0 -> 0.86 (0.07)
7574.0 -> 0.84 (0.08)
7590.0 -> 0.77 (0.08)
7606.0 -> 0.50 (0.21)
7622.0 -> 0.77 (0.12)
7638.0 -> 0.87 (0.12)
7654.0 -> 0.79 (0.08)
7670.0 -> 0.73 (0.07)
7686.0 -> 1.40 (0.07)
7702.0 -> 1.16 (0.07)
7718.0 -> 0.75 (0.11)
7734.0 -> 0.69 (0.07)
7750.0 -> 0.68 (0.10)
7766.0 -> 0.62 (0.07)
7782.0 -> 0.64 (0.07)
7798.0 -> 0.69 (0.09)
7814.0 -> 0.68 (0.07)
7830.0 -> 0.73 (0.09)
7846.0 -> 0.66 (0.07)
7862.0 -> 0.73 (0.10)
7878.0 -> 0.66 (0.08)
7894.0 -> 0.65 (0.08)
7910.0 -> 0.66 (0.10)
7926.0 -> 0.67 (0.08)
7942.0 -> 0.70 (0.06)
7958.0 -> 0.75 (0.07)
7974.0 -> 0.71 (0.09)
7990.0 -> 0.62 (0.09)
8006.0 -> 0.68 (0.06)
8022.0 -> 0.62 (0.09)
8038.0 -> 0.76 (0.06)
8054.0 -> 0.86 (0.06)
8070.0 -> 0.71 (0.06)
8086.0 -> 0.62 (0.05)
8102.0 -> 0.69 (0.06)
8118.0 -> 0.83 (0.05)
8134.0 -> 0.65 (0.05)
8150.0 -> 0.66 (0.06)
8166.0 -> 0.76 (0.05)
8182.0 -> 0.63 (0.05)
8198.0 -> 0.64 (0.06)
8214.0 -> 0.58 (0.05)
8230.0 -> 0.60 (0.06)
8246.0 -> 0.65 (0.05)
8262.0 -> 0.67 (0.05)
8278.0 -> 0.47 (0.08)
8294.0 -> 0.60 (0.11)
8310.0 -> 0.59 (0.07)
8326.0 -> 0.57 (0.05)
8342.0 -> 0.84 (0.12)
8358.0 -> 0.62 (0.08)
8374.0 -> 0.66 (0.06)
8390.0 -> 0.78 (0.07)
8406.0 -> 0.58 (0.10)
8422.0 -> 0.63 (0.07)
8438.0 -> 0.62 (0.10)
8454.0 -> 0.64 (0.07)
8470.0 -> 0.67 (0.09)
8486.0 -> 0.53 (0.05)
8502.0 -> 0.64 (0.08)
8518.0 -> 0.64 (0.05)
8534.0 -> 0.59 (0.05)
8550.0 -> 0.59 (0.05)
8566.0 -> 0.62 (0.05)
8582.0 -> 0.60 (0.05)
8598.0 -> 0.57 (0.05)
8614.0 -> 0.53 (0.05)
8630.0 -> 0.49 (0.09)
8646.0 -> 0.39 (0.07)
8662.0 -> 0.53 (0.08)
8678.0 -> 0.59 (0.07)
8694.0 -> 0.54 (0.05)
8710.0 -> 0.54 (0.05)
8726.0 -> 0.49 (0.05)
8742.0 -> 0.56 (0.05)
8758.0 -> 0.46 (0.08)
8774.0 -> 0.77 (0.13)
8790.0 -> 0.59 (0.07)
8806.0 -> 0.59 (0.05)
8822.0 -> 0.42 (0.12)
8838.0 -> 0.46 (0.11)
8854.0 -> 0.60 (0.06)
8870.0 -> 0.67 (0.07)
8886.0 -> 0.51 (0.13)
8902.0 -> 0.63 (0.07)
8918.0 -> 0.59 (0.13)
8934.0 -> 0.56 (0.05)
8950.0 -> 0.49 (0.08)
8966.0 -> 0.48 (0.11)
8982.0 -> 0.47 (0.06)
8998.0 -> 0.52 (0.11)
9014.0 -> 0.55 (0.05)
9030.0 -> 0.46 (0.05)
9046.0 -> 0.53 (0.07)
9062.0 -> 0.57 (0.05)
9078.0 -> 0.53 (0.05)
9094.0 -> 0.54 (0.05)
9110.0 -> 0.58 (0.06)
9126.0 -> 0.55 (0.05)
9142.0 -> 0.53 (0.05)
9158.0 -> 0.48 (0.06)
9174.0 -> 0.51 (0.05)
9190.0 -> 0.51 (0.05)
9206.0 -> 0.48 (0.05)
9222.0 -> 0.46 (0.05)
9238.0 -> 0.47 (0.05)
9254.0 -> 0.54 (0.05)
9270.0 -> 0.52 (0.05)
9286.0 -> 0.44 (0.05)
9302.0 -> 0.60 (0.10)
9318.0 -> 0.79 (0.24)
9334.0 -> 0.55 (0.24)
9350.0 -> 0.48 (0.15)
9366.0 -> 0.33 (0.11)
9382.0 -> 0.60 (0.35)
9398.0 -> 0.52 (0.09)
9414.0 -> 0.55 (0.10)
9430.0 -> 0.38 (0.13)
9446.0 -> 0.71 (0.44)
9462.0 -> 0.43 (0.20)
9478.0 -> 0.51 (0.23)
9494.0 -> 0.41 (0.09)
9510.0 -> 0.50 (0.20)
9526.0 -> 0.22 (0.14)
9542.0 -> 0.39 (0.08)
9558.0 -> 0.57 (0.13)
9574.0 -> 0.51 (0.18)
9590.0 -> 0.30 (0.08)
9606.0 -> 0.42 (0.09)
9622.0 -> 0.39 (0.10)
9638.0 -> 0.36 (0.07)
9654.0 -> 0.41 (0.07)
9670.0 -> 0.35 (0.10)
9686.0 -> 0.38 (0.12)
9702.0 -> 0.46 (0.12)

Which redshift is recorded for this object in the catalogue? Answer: 0.143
